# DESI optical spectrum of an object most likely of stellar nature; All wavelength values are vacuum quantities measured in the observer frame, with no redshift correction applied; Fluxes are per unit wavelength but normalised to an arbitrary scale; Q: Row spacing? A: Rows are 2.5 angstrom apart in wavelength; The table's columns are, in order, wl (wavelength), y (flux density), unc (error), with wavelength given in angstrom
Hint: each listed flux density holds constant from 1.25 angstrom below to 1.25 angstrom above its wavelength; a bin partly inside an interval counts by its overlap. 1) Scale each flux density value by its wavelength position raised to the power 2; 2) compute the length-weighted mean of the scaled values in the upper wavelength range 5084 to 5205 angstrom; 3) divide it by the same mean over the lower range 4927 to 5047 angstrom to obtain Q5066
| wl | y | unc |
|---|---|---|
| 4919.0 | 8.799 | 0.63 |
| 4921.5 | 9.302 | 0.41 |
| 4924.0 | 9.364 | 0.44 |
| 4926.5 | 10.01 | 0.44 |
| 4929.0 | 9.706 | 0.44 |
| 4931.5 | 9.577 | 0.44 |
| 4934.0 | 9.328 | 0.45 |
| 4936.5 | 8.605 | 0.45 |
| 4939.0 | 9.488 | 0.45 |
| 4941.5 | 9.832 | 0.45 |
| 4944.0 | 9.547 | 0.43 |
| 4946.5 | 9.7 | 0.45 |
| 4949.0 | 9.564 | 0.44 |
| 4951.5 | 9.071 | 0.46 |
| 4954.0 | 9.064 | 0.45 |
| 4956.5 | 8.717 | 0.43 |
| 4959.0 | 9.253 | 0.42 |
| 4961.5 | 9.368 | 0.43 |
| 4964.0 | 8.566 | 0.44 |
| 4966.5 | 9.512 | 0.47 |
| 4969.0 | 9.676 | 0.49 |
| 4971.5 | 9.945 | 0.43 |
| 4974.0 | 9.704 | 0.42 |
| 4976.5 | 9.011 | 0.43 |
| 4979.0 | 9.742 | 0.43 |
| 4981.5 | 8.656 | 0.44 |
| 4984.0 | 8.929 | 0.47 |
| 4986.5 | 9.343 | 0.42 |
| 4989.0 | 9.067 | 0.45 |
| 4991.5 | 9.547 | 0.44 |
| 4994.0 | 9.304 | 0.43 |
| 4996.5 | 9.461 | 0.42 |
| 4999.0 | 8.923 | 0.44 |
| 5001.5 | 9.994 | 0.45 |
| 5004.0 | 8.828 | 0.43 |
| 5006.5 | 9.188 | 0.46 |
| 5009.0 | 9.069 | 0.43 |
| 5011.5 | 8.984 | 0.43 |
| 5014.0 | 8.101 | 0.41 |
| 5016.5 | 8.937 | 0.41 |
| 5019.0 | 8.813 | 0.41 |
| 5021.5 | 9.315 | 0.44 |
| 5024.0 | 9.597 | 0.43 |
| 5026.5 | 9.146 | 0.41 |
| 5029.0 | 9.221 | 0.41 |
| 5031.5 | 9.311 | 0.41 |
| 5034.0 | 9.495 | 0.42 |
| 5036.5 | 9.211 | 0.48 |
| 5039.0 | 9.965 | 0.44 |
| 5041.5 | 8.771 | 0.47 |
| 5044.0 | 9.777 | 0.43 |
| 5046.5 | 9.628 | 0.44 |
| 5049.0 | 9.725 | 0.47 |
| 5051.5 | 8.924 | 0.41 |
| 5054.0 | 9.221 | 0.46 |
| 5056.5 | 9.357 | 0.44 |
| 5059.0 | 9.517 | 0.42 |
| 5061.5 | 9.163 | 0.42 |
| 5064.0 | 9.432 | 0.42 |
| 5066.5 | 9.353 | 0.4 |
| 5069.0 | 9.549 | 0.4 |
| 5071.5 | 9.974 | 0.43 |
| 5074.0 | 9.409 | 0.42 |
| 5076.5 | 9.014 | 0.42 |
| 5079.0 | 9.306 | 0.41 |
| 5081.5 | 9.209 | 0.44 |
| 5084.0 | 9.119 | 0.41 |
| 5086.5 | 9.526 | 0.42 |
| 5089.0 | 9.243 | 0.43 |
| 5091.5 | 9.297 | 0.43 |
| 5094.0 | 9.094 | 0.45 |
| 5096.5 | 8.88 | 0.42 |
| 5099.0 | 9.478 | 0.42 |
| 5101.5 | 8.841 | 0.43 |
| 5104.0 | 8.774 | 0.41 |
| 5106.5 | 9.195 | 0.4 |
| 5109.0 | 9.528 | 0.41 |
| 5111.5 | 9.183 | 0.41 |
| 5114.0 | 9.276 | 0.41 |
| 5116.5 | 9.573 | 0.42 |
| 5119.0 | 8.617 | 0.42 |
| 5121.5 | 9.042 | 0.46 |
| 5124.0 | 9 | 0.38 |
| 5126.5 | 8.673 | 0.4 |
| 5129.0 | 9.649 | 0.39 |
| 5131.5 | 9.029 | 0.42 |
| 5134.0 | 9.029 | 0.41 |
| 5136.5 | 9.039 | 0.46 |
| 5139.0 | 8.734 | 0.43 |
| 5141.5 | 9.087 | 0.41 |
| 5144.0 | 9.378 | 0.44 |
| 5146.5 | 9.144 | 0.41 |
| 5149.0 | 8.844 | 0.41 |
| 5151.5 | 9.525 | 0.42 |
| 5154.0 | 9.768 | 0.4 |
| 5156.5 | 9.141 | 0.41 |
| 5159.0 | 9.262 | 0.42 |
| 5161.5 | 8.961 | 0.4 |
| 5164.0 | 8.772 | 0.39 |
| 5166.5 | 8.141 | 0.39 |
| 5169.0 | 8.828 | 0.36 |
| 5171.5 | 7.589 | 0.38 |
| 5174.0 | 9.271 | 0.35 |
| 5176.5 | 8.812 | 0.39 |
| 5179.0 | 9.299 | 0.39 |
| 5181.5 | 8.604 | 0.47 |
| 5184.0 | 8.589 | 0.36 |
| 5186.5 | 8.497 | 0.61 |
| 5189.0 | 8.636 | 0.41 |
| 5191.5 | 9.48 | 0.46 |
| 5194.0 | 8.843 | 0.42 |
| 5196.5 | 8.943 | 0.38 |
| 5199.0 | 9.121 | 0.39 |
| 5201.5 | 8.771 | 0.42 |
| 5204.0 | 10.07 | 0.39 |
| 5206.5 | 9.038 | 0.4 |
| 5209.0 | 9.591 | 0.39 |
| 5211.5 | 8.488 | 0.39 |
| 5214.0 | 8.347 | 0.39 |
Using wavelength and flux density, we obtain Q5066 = 1.04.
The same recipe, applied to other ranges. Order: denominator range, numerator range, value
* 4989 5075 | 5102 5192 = 1.01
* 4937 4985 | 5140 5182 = 1.04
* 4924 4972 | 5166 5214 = 1.04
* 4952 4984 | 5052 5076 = 1.06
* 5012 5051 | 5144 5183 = 1.02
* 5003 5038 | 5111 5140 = 1.04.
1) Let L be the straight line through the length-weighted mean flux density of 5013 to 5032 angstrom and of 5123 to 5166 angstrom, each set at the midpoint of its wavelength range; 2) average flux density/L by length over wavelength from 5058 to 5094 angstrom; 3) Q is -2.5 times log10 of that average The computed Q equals -0.03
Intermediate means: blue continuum 9.06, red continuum 9.1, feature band 9.35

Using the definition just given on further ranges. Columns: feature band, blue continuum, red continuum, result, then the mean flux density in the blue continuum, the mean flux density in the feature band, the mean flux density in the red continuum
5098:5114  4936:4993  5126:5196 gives -0.014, 9.31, 9.17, 8.95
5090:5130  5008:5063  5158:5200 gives -0.014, 9.24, 9.13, 8.8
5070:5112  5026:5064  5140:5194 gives -0.004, 9.37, 9.24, 8.93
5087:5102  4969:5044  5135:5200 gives -0.012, 9.24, 9.17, 8.93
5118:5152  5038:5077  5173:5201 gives 0.008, 9.43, 9.05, 8.91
